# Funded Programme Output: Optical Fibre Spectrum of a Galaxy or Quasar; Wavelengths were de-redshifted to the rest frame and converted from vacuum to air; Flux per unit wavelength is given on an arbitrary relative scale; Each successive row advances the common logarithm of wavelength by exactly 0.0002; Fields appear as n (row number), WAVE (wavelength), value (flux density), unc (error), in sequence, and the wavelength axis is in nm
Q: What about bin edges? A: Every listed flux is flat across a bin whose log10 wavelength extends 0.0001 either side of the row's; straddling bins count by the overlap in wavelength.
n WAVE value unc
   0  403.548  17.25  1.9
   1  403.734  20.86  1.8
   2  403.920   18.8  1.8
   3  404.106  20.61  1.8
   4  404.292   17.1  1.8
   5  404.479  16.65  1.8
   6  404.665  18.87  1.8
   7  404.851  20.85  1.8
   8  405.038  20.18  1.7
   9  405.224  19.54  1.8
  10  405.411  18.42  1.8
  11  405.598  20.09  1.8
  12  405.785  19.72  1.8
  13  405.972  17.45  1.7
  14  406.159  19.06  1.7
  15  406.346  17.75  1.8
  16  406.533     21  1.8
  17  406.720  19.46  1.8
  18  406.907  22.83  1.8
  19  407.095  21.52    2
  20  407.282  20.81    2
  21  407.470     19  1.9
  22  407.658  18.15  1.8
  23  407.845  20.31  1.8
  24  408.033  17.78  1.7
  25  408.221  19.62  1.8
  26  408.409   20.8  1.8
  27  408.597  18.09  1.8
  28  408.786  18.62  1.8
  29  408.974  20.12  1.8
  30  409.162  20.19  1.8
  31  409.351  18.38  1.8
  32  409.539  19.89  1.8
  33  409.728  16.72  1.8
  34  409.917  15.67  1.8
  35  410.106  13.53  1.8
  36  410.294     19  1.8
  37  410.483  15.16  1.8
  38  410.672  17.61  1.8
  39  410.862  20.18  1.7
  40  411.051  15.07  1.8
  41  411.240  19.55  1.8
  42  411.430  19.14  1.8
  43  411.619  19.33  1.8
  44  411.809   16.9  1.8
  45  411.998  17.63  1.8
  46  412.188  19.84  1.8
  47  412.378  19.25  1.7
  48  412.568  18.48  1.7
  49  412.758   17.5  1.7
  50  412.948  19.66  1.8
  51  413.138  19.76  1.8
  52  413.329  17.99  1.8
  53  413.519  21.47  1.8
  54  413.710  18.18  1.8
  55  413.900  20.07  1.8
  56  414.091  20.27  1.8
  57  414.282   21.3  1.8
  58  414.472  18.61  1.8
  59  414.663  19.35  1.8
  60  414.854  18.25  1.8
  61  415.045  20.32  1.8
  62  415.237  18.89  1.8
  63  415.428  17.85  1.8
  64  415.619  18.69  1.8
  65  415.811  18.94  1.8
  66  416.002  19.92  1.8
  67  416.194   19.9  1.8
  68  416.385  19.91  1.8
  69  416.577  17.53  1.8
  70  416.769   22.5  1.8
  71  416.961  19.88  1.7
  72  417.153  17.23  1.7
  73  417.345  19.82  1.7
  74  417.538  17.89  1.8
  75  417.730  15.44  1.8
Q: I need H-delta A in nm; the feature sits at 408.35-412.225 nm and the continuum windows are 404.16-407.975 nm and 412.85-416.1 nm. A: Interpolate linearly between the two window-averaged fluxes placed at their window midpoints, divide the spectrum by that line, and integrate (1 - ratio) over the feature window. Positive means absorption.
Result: 0.26 nm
